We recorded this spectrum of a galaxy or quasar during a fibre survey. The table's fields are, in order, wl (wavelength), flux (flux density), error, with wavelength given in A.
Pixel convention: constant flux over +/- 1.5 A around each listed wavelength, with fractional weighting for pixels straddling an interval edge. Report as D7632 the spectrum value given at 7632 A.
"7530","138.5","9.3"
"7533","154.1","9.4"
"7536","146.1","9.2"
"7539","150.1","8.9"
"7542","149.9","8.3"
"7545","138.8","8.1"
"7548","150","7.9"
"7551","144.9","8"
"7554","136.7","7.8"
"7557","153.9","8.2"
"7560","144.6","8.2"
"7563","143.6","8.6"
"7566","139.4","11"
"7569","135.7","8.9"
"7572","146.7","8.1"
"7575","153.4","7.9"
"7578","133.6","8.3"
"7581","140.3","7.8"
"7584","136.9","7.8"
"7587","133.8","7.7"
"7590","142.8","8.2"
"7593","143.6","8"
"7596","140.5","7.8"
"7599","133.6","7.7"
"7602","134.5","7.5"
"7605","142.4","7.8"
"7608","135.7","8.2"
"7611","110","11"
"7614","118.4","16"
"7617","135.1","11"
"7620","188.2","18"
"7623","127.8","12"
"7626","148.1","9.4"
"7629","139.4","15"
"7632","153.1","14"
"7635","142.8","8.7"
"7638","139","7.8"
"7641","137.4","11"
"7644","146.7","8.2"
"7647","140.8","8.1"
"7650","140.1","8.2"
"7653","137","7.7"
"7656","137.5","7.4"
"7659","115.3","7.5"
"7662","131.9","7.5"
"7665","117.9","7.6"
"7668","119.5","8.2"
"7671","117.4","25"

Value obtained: 153.1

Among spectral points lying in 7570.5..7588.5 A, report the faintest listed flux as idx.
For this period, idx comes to 133.6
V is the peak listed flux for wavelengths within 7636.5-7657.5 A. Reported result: 146.7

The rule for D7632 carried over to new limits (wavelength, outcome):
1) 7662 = 131.9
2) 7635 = 142.8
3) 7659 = 115.3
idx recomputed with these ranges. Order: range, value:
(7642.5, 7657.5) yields 137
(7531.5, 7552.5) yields 138.8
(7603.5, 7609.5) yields 135.7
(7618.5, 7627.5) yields 127.8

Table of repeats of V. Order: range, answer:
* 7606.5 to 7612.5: 135.7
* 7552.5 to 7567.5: 153.9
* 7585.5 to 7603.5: 143.6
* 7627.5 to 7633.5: 153.1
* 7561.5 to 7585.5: 153.4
